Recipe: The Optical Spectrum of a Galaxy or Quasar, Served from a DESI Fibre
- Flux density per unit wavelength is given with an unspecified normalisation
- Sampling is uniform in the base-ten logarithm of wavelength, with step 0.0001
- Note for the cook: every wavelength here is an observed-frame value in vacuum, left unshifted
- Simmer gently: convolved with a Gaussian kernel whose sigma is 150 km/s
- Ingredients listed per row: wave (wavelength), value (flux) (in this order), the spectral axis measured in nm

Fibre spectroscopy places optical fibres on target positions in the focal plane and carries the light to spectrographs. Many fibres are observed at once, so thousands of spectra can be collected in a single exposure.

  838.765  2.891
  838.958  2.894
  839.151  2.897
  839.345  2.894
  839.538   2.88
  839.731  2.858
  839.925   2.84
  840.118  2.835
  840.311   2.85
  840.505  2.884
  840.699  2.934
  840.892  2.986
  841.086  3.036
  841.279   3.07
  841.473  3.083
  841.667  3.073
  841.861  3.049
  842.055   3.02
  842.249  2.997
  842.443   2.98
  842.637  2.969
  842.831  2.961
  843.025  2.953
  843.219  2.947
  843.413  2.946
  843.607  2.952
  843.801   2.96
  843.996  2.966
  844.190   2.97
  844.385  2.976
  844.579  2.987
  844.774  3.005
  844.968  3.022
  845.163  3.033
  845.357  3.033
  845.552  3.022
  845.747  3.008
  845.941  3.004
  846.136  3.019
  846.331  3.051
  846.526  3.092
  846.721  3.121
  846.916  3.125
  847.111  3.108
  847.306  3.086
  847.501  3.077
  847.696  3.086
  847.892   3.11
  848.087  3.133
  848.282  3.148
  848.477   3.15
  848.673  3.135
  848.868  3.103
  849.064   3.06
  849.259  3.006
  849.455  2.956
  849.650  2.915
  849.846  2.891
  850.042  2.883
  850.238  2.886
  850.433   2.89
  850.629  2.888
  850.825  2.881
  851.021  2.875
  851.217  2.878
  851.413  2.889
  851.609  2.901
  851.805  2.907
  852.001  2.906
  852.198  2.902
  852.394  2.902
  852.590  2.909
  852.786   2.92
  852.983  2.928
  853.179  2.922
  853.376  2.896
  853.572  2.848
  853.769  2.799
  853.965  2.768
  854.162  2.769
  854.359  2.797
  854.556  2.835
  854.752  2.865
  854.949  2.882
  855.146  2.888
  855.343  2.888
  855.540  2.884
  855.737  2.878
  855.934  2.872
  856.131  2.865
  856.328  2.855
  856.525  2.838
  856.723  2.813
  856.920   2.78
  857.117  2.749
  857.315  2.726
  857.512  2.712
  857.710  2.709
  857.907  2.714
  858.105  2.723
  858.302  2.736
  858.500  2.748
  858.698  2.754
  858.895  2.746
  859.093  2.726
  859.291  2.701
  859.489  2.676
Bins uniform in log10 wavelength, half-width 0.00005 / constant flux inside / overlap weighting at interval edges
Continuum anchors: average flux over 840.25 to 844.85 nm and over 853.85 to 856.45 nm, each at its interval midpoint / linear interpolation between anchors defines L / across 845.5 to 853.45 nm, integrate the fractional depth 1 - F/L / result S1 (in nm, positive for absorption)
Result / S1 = -0.22 nm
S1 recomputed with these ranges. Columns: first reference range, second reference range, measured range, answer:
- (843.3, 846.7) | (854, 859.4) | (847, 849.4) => -0.12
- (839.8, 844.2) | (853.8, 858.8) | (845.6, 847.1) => -0.07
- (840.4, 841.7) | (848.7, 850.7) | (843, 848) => -0.08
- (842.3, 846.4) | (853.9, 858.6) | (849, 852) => -0.02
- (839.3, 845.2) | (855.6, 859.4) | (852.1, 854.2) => -0.03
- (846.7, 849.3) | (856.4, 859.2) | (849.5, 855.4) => 0.13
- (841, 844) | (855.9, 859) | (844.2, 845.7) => -0.02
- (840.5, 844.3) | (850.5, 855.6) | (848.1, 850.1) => -0.08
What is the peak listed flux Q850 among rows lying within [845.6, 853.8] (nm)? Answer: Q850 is 3.15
